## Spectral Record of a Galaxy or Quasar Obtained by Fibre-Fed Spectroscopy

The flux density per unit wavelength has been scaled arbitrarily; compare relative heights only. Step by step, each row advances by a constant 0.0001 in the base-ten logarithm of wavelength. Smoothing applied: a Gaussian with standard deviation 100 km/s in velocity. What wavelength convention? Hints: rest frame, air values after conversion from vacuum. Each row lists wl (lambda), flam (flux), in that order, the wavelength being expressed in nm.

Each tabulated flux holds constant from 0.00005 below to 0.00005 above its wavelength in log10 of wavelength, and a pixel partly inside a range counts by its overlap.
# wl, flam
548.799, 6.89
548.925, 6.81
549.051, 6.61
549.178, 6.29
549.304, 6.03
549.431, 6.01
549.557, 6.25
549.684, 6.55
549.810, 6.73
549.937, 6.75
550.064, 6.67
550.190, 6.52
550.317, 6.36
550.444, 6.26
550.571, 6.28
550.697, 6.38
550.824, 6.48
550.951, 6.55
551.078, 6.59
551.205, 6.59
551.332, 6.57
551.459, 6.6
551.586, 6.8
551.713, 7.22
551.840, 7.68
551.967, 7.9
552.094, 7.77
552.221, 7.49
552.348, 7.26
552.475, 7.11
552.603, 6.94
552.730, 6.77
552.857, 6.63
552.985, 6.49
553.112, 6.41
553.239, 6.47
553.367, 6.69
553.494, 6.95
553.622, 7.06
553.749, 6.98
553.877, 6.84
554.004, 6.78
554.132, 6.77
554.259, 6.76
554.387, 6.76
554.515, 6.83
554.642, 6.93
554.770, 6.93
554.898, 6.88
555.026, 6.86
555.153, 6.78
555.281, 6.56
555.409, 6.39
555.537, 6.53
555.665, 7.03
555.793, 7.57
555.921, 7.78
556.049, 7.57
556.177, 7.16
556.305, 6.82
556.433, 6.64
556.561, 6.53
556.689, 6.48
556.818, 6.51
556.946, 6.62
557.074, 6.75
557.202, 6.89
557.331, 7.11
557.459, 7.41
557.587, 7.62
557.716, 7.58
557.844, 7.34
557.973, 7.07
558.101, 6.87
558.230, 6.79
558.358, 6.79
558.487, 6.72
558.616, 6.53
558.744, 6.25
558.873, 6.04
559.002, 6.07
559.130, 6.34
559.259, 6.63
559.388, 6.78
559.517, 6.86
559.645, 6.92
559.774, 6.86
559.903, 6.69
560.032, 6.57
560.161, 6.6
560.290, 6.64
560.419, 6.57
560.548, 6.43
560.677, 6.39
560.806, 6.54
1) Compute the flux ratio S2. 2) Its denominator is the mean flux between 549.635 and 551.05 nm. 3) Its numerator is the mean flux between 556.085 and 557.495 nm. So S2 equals 1.05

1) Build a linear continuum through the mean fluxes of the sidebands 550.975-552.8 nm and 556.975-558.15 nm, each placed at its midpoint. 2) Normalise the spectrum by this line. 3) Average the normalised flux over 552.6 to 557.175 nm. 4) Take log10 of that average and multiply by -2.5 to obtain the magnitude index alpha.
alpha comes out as 0.05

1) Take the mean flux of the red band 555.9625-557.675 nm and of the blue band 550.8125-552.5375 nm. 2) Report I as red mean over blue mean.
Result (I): 0.98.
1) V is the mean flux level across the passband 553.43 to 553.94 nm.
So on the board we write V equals 6.96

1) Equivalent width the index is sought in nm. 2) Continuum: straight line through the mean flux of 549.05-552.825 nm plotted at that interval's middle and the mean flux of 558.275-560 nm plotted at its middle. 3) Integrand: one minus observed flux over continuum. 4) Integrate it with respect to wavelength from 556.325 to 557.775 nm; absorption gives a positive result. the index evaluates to -0.07 nm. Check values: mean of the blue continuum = 6.74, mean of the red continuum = 6.58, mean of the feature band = 6.92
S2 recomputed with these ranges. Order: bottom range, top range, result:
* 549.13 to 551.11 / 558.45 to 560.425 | 1.02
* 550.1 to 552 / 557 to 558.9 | 1.03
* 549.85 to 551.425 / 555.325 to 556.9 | 1.06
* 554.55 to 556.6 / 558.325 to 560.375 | 0.95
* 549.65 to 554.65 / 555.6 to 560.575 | 1.00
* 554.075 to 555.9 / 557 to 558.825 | 1.02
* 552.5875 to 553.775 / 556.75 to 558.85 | 1.03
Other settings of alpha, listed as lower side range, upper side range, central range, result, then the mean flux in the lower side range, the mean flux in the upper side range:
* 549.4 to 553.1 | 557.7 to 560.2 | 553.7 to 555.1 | -0.02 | 6.77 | 6.7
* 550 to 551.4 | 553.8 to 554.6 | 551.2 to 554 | -0.05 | 6.48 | 6.8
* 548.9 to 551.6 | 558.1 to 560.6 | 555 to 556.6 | -0.07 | 6.47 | 6.59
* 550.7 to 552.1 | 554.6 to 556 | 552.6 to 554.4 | 0.03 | 6.92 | 6.94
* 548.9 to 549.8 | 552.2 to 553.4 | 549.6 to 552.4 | -0.04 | 6.37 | 6.8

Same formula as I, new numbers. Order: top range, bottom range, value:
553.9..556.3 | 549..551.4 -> 1.08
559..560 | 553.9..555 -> 0.98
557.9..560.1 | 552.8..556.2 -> 0.97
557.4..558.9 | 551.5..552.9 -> 0.96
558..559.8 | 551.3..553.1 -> 0.93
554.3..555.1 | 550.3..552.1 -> 1.01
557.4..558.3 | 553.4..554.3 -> 1.05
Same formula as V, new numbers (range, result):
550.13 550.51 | 6.36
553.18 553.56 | 6.7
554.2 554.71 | 6.82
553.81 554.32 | 6.79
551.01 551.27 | 6.58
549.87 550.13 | 6.71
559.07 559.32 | 6.48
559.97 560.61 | 6.56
